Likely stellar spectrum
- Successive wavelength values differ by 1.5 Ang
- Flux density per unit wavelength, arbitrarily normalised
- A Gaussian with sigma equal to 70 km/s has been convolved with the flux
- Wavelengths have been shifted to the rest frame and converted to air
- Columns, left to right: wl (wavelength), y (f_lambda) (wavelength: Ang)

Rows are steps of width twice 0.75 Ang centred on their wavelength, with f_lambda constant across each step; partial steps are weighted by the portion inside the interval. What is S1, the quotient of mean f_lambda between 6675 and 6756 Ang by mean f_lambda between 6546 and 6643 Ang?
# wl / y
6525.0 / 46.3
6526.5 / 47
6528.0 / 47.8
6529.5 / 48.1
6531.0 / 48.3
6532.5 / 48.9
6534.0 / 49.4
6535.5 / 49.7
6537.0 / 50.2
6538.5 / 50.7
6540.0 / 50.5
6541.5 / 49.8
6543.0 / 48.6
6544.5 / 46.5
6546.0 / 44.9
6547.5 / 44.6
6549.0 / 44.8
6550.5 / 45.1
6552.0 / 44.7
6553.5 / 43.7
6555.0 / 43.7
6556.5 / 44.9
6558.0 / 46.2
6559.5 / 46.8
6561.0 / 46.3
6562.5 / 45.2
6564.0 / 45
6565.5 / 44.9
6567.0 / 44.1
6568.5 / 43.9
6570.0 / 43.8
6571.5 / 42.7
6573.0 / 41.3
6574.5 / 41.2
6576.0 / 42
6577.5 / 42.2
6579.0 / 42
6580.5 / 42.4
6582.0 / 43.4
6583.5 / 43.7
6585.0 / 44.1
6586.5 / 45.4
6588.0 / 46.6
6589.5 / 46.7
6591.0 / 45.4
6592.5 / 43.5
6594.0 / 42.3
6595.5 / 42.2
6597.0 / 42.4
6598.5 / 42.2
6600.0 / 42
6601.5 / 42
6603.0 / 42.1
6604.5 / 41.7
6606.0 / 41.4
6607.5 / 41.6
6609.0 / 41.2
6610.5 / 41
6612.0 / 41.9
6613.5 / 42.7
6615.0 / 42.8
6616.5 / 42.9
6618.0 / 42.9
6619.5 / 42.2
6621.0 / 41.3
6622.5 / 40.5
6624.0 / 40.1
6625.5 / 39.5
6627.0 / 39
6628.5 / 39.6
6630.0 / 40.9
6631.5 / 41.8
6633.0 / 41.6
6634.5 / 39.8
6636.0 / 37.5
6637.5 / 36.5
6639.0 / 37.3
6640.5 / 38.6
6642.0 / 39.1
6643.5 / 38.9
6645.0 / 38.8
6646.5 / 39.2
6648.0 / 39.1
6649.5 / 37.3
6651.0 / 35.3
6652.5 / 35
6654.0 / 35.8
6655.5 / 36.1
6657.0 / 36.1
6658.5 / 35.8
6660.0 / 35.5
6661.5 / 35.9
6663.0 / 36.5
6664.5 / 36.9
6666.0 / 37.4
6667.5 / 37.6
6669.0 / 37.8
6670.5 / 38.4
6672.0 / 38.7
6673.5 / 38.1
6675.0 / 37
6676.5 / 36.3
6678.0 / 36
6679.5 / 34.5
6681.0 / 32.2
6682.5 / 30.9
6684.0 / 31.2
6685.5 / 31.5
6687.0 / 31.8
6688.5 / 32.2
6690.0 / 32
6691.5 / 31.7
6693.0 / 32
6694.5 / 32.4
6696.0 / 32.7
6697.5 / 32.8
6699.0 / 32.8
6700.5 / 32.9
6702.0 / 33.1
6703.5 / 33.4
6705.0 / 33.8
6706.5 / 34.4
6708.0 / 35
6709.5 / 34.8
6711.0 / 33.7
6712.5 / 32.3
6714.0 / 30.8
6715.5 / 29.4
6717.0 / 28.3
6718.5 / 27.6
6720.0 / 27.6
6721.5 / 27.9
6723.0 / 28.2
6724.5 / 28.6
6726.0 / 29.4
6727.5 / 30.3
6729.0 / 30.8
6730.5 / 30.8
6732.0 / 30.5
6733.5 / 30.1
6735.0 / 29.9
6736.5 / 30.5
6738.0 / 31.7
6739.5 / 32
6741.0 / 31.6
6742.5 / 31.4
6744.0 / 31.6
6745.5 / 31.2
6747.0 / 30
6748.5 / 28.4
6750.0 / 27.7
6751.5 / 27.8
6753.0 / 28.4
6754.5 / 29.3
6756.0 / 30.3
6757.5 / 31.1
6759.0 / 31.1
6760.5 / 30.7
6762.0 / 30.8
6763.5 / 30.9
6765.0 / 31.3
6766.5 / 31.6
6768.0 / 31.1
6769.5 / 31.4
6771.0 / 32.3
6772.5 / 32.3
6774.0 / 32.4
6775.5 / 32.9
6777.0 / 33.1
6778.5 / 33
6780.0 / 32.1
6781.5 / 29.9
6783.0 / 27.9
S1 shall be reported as 0.74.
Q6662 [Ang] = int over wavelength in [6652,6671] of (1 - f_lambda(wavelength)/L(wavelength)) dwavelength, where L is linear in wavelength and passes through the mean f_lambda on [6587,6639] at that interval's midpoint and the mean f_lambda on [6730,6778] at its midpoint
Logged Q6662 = 0.7 Ang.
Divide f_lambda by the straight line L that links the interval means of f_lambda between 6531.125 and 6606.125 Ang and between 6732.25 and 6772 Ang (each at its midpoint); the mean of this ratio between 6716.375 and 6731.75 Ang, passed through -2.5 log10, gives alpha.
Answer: 0.13 mag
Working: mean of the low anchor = 44.8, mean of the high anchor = 30.6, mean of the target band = 29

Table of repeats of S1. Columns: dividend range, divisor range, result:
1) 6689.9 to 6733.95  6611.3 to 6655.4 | 0.79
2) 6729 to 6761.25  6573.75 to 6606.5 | 0.70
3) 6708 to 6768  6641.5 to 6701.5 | 0.86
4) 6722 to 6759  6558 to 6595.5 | 0.68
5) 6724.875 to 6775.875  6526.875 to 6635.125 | 0.70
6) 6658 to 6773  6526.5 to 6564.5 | 0.68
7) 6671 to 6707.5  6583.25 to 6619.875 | 0.78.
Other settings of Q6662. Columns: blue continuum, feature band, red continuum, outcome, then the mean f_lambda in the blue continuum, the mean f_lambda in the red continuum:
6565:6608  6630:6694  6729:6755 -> 1.0 Ang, 43.1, 30.2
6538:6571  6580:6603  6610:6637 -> -0.2 Ang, 45.8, 41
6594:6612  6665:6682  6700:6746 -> -0.5 Ang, 41.8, 31.1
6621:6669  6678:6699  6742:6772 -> 1.7 Ang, 38.1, 30.4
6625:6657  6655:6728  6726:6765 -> 2.6 Ang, 38.4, 30.4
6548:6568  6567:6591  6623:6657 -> -0.1 Ang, 45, 38.5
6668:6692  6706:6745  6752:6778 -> 2.4 Ang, 34.5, 31.2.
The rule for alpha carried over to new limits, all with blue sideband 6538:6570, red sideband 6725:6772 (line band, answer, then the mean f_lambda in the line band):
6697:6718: 0.04 mag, 32.6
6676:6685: 0.08 mag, 33.4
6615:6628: -0.02 mag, 41.1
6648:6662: 0.05 mag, 36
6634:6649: 0.01 mag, 38.4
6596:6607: 0.00 mag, 42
